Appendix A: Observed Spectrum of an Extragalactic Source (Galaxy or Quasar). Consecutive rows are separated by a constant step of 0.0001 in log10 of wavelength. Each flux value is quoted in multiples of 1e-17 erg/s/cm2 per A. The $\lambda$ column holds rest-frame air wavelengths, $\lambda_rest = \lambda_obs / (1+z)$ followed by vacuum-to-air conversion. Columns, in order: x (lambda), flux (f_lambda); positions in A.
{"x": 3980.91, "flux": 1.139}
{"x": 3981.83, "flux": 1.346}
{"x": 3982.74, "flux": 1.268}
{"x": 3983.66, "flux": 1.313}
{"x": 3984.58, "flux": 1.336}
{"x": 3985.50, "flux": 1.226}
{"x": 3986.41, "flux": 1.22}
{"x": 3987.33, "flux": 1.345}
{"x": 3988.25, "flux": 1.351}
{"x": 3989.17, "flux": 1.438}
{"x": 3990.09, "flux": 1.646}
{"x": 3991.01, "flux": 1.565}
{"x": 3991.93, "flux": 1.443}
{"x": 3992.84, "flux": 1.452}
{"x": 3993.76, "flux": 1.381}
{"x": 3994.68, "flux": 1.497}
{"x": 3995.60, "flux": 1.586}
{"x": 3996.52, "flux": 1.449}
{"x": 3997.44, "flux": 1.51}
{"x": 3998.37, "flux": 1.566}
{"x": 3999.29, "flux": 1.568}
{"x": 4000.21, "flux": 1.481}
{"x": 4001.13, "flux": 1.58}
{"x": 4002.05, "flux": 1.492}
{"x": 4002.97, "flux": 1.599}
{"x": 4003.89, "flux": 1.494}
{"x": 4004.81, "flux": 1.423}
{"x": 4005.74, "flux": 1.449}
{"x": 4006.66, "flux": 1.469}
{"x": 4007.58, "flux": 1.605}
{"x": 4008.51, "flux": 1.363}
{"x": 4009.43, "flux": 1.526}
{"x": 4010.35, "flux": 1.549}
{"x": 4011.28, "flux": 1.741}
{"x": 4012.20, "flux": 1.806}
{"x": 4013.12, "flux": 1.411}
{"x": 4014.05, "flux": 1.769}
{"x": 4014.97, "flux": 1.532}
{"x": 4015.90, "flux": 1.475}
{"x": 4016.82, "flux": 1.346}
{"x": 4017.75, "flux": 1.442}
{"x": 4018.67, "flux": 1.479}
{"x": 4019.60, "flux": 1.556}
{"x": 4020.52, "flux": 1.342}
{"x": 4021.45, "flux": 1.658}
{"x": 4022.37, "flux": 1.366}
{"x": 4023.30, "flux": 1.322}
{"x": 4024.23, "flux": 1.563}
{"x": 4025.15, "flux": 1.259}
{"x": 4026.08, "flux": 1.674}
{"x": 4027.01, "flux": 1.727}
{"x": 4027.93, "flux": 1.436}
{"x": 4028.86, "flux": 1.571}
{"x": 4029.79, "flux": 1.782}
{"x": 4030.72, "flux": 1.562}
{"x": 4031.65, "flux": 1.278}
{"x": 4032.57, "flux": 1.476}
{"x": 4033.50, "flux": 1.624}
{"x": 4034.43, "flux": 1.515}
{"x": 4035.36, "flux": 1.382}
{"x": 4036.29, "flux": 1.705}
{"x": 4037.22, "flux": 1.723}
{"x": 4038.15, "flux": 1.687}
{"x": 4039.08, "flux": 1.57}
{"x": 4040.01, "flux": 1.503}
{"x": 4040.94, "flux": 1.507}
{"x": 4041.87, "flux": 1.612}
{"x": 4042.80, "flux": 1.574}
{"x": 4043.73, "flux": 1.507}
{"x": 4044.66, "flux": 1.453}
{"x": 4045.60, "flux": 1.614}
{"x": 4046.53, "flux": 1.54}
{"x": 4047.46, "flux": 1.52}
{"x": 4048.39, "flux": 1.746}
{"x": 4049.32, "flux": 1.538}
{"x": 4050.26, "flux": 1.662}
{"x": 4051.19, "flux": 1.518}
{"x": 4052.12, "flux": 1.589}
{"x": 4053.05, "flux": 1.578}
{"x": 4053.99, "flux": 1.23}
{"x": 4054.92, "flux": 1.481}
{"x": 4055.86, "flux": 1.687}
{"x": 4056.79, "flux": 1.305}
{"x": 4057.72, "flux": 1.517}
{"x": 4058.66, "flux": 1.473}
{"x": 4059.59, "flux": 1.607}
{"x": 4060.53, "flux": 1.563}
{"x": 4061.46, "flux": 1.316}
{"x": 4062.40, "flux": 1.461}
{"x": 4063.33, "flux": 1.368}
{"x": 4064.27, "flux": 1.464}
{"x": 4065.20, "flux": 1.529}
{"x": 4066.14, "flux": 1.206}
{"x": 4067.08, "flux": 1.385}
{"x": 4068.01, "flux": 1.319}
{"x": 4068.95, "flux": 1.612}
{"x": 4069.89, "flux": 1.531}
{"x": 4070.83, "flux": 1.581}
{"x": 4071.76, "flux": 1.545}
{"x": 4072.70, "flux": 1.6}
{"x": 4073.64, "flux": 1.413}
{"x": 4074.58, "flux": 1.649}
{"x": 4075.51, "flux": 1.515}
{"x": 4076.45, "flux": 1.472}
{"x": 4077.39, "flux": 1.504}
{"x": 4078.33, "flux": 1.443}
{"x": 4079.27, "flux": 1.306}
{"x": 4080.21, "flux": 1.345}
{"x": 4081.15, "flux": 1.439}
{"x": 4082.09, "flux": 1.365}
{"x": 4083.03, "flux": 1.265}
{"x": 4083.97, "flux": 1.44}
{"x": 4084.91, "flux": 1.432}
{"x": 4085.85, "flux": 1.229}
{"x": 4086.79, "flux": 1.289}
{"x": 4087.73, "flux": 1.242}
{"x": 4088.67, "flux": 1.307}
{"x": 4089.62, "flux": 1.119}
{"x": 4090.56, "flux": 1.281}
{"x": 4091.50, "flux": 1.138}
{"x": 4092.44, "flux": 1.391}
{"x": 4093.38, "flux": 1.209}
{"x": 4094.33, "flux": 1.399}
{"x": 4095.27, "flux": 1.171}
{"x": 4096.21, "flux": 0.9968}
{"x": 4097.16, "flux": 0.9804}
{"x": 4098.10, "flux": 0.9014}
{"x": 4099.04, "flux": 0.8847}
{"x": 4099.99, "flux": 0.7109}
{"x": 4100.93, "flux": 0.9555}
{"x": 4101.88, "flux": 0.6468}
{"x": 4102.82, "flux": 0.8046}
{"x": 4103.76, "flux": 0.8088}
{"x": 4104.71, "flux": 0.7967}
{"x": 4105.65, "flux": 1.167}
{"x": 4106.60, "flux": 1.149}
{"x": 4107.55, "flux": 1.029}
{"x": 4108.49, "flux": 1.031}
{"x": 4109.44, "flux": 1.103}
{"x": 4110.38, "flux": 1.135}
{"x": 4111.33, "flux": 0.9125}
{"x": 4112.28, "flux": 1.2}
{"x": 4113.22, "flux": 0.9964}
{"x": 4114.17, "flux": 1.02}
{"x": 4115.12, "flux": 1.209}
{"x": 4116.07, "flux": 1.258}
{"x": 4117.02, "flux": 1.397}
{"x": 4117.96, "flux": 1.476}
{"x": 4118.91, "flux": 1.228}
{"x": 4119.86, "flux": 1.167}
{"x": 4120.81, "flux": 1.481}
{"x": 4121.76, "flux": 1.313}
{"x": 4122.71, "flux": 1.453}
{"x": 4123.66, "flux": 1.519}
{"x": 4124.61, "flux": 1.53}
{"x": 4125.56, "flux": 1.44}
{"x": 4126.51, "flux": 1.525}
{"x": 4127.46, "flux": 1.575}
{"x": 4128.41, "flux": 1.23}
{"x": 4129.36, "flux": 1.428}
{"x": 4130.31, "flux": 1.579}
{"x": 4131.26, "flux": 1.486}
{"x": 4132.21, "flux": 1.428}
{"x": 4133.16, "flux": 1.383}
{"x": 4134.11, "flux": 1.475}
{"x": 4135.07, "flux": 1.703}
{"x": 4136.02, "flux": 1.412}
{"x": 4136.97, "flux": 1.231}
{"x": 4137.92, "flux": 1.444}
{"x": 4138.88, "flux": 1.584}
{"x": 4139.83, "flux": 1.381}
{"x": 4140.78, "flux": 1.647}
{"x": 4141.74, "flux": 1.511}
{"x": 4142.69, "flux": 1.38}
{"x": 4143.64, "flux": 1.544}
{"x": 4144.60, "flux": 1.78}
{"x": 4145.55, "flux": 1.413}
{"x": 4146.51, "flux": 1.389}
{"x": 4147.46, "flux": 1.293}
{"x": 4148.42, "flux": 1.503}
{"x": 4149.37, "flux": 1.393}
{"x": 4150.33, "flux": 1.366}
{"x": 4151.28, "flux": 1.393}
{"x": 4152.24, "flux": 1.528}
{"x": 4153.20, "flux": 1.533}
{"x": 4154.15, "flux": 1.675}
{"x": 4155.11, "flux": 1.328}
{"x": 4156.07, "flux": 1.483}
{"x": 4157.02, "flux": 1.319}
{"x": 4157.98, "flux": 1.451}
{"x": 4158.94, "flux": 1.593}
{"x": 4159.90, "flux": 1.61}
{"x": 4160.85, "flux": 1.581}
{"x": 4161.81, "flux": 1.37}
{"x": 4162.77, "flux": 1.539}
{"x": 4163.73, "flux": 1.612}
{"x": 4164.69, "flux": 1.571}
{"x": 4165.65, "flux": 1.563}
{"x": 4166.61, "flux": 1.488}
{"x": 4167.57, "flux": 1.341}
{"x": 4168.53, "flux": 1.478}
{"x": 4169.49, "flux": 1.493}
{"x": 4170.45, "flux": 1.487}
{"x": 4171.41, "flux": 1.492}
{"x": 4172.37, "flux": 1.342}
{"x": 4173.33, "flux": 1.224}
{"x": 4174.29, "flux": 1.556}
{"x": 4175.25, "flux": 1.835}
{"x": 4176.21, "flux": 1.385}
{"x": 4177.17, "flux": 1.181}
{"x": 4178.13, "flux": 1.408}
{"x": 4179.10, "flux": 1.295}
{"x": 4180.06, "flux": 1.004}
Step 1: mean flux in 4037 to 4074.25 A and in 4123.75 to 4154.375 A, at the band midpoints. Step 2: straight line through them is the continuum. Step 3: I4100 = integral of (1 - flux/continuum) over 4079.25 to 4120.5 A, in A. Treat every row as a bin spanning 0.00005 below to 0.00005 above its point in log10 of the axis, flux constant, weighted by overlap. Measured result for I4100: 9.7 A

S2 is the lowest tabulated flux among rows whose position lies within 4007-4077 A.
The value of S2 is 1.206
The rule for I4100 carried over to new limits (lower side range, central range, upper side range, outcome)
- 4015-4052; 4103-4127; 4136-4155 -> 4.47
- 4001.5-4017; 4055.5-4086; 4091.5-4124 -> -4.33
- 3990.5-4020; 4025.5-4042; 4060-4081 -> -0.86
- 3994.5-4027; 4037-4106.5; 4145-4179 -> 6.06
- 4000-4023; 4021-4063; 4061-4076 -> -1.16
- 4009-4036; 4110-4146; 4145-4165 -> 2.22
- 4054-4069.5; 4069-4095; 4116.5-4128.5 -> 0.90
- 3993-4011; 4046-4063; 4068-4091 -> -0.89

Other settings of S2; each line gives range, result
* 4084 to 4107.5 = 0.6468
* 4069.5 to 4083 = 1.306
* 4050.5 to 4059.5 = 1.23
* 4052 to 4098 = 0.9804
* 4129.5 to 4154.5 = 1.231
